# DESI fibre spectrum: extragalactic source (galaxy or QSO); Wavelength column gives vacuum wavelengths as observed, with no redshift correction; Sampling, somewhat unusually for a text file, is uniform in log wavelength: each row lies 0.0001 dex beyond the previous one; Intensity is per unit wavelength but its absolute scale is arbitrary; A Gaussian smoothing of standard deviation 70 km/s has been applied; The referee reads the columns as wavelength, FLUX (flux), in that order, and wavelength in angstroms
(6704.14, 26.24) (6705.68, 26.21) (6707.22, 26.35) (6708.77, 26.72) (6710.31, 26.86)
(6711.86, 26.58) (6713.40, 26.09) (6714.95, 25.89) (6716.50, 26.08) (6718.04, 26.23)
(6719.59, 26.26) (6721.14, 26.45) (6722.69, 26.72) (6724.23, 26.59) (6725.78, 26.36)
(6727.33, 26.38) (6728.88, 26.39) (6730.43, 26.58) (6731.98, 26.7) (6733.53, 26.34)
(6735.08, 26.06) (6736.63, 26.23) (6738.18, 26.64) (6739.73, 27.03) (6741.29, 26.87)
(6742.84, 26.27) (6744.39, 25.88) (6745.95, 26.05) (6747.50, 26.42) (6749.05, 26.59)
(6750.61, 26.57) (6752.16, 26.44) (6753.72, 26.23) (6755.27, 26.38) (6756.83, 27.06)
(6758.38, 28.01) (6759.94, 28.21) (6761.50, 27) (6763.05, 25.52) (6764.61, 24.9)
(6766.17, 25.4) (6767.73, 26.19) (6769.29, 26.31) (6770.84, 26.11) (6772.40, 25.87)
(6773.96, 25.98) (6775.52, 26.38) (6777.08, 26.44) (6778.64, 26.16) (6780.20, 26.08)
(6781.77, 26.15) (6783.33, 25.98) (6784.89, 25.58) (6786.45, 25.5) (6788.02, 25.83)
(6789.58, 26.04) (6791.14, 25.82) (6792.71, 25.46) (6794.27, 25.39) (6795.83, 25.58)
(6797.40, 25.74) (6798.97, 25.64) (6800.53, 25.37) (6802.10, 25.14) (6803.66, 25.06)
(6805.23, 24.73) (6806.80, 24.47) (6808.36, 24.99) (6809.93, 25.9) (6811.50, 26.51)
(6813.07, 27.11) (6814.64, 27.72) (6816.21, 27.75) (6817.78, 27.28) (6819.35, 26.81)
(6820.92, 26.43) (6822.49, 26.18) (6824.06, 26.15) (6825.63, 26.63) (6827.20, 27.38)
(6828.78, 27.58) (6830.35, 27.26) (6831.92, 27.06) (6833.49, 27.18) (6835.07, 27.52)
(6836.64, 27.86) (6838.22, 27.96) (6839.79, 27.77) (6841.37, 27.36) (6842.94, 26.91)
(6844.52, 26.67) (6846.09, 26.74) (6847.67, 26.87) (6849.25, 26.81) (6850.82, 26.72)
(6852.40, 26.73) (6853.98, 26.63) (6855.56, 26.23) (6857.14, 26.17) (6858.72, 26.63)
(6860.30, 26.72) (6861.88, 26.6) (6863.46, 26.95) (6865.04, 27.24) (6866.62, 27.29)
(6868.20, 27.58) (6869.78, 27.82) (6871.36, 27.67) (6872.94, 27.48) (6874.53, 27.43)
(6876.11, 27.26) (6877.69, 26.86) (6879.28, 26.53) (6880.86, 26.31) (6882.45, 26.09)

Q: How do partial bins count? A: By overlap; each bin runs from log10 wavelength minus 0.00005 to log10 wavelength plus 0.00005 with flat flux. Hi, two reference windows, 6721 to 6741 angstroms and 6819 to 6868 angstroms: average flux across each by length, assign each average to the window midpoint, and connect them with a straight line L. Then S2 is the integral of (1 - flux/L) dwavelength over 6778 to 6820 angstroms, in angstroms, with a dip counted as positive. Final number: 1.3 angstroms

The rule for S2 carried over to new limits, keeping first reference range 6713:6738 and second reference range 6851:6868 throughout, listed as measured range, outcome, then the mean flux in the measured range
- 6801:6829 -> 0.3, 26.3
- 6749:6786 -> 0.2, 26.3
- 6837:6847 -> -0.2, 27.3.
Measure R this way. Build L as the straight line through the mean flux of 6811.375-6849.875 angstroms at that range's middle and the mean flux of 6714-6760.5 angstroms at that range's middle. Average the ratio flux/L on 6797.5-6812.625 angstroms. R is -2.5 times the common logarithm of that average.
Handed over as 0.07 mag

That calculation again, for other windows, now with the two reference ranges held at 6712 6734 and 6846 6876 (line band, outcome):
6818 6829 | 0.004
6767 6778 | 0.016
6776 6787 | 0.026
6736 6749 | 0.001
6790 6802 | 0.047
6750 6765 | -0.007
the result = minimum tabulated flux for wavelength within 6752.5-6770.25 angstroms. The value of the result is 24.9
